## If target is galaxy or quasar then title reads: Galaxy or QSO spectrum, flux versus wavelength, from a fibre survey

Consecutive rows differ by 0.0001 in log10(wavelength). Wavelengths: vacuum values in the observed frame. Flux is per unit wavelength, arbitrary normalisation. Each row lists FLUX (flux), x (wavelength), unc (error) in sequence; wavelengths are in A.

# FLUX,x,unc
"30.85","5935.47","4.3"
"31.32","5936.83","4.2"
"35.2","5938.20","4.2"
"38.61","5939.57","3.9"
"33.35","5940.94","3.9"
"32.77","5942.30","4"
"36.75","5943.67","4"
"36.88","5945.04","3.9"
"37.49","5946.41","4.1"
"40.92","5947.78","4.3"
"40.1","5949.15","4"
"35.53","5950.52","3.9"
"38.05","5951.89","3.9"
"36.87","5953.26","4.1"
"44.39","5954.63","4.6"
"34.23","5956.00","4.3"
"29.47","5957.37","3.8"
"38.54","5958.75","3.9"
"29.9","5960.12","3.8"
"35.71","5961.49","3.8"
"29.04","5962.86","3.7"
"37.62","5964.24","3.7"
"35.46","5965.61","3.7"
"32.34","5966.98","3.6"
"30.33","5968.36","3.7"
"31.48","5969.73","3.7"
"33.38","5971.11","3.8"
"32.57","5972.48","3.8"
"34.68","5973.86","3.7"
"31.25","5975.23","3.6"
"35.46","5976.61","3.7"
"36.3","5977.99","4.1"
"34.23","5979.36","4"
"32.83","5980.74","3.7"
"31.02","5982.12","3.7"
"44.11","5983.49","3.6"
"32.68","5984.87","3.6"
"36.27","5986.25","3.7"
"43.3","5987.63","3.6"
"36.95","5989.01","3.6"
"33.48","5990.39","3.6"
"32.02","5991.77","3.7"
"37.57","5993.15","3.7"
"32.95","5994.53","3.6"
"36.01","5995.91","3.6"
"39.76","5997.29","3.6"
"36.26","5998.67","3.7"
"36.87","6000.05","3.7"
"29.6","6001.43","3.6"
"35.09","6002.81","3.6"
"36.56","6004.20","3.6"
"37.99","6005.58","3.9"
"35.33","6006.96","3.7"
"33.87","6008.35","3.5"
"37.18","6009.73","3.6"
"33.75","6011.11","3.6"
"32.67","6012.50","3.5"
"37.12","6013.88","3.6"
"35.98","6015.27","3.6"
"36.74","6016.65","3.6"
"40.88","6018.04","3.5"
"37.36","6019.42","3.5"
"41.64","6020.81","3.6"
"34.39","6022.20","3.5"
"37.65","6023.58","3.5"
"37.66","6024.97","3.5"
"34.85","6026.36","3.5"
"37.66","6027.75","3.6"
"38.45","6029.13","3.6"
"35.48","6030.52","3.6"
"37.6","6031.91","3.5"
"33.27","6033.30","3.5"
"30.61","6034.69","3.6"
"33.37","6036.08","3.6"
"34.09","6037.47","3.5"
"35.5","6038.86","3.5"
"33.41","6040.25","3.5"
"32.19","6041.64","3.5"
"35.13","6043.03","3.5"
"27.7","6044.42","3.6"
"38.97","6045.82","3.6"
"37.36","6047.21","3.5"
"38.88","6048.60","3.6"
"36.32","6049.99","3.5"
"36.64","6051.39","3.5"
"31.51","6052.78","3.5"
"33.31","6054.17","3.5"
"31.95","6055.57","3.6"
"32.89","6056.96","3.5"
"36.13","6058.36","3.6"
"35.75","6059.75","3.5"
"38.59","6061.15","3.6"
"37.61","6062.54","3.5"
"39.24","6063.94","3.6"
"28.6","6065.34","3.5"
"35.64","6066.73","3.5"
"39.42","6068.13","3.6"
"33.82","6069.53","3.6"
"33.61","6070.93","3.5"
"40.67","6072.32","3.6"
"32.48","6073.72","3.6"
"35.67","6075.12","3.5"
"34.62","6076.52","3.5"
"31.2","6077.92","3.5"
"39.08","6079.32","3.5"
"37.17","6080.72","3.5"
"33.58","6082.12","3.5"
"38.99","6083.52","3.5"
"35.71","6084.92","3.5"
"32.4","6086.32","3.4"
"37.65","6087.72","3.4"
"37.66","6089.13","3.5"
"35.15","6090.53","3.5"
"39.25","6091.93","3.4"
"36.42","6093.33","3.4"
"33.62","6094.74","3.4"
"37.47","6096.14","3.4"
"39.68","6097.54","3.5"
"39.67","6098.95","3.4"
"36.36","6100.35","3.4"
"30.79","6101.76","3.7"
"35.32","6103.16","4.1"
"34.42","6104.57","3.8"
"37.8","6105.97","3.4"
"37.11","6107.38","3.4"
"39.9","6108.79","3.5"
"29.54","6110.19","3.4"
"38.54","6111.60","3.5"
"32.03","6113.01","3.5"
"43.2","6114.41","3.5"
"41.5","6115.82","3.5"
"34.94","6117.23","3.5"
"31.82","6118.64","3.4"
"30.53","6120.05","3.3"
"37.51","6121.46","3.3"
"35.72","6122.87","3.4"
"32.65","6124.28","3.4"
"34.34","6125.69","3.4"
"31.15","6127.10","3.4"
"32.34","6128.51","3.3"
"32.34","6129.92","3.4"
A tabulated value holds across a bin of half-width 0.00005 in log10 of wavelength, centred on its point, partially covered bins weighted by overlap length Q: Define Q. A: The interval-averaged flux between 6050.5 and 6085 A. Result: 35.4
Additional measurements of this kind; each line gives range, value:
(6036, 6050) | 34.8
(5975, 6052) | 35.7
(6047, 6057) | 34.9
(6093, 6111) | 36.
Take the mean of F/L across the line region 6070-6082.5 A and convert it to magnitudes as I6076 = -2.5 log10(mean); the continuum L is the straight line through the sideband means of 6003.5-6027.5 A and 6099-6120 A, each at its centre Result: 0.02 mag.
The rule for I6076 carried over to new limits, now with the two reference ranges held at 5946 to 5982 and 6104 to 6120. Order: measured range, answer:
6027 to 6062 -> 0.020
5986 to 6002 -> -0.026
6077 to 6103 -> -0.005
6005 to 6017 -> -0.009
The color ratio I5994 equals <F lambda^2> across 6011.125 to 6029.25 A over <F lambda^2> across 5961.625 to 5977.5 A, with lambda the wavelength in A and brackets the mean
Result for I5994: 1.1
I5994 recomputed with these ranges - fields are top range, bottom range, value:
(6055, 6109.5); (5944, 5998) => 1.05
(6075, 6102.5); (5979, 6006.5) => 1.04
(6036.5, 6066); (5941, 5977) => 1.03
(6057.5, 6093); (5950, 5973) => 1.09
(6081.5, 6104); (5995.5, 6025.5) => 1.02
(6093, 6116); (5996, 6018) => 1.05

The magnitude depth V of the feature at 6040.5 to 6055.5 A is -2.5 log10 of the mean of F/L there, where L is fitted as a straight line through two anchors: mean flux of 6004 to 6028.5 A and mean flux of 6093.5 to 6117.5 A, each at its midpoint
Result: 0.06 mag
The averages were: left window 36.6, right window 36.6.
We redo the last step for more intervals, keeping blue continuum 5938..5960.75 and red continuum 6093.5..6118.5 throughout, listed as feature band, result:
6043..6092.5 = 0.027 mag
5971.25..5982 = 0.085 mag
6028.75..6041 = 0.059 mag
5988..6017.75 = 0.027 mag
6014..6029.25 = -0.031 mag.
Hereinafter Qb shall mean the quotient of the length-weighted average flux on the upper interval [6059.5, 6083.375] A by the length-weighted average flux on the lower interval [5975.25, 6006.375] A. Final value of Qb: 1.00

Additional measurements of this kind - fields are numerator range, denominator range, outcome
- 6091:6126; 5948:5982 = 1.04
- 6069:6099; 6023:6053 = 1.02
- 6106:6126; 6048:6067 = 1.02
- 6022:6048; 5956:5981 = 1.05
